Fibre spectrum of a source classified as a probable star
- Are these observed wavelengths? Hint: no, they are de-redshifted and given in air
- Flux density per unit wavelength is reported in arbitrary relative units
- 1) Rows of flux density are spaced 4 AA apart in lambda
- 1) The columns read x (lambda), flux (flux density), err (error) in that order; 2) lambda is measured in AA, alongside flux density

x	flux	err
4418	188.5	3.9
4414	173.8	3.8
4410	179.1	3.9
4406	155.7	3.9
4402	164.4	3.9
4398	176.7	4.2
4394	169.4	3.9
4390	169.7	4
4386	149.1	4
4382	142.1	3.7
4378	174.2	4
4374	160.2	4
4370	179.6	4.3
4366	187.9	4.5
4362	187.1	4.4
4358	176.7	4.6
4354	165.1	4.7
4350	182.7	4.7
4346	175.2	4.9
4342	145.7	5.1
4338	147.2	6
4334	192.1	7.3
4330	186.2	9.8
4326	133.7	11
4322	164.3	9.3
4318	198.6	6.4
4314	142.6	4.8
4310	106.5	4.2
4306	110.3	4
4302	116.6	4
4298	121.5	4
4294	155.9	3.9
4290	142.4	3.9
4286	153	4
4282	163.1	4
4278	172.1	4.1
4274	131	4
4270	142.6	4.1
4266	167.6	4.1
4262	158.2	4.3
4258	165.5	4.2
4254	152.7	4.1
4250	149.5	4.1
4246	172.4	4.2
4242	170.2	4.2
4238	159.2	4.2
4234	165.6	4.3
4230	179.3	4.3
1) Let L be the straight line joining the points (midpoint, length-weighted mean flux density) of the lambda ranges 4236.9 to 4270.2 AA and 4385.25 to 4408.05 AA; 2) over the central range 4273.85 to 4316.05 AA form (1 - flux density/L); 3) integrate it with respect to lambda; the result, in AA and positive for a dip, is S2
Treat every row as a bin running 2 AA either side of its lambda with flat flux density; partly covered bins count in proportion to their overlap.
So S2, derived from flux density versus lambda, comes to 6.2 AA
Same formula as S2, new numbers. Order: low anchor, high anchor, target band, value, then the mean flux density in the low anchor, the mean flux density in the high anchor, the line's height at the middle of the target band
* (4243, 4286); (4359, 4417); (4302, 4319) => 3.0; 158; 170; 162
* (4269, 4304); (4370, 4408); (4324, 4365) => -3.8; 144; 163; 155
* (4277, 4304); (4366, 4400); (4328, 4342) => -1.4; 145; 166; 156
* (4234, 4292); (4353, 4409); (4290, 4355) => 4.4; 157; 169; 163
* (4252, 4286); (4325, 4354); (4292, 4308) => 3.5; 156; 167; 161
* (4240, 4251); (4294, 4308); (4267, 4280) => -0.6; 165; 122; 143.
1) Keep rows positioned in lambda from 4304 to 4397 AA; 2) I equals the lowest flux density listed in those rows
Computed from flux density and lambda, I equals 106.5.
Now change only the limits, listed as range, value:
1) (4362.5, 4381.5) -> 160.2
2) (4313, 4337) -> 133.7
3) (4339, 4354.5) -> 145.7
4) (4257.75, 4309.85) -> 110.3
